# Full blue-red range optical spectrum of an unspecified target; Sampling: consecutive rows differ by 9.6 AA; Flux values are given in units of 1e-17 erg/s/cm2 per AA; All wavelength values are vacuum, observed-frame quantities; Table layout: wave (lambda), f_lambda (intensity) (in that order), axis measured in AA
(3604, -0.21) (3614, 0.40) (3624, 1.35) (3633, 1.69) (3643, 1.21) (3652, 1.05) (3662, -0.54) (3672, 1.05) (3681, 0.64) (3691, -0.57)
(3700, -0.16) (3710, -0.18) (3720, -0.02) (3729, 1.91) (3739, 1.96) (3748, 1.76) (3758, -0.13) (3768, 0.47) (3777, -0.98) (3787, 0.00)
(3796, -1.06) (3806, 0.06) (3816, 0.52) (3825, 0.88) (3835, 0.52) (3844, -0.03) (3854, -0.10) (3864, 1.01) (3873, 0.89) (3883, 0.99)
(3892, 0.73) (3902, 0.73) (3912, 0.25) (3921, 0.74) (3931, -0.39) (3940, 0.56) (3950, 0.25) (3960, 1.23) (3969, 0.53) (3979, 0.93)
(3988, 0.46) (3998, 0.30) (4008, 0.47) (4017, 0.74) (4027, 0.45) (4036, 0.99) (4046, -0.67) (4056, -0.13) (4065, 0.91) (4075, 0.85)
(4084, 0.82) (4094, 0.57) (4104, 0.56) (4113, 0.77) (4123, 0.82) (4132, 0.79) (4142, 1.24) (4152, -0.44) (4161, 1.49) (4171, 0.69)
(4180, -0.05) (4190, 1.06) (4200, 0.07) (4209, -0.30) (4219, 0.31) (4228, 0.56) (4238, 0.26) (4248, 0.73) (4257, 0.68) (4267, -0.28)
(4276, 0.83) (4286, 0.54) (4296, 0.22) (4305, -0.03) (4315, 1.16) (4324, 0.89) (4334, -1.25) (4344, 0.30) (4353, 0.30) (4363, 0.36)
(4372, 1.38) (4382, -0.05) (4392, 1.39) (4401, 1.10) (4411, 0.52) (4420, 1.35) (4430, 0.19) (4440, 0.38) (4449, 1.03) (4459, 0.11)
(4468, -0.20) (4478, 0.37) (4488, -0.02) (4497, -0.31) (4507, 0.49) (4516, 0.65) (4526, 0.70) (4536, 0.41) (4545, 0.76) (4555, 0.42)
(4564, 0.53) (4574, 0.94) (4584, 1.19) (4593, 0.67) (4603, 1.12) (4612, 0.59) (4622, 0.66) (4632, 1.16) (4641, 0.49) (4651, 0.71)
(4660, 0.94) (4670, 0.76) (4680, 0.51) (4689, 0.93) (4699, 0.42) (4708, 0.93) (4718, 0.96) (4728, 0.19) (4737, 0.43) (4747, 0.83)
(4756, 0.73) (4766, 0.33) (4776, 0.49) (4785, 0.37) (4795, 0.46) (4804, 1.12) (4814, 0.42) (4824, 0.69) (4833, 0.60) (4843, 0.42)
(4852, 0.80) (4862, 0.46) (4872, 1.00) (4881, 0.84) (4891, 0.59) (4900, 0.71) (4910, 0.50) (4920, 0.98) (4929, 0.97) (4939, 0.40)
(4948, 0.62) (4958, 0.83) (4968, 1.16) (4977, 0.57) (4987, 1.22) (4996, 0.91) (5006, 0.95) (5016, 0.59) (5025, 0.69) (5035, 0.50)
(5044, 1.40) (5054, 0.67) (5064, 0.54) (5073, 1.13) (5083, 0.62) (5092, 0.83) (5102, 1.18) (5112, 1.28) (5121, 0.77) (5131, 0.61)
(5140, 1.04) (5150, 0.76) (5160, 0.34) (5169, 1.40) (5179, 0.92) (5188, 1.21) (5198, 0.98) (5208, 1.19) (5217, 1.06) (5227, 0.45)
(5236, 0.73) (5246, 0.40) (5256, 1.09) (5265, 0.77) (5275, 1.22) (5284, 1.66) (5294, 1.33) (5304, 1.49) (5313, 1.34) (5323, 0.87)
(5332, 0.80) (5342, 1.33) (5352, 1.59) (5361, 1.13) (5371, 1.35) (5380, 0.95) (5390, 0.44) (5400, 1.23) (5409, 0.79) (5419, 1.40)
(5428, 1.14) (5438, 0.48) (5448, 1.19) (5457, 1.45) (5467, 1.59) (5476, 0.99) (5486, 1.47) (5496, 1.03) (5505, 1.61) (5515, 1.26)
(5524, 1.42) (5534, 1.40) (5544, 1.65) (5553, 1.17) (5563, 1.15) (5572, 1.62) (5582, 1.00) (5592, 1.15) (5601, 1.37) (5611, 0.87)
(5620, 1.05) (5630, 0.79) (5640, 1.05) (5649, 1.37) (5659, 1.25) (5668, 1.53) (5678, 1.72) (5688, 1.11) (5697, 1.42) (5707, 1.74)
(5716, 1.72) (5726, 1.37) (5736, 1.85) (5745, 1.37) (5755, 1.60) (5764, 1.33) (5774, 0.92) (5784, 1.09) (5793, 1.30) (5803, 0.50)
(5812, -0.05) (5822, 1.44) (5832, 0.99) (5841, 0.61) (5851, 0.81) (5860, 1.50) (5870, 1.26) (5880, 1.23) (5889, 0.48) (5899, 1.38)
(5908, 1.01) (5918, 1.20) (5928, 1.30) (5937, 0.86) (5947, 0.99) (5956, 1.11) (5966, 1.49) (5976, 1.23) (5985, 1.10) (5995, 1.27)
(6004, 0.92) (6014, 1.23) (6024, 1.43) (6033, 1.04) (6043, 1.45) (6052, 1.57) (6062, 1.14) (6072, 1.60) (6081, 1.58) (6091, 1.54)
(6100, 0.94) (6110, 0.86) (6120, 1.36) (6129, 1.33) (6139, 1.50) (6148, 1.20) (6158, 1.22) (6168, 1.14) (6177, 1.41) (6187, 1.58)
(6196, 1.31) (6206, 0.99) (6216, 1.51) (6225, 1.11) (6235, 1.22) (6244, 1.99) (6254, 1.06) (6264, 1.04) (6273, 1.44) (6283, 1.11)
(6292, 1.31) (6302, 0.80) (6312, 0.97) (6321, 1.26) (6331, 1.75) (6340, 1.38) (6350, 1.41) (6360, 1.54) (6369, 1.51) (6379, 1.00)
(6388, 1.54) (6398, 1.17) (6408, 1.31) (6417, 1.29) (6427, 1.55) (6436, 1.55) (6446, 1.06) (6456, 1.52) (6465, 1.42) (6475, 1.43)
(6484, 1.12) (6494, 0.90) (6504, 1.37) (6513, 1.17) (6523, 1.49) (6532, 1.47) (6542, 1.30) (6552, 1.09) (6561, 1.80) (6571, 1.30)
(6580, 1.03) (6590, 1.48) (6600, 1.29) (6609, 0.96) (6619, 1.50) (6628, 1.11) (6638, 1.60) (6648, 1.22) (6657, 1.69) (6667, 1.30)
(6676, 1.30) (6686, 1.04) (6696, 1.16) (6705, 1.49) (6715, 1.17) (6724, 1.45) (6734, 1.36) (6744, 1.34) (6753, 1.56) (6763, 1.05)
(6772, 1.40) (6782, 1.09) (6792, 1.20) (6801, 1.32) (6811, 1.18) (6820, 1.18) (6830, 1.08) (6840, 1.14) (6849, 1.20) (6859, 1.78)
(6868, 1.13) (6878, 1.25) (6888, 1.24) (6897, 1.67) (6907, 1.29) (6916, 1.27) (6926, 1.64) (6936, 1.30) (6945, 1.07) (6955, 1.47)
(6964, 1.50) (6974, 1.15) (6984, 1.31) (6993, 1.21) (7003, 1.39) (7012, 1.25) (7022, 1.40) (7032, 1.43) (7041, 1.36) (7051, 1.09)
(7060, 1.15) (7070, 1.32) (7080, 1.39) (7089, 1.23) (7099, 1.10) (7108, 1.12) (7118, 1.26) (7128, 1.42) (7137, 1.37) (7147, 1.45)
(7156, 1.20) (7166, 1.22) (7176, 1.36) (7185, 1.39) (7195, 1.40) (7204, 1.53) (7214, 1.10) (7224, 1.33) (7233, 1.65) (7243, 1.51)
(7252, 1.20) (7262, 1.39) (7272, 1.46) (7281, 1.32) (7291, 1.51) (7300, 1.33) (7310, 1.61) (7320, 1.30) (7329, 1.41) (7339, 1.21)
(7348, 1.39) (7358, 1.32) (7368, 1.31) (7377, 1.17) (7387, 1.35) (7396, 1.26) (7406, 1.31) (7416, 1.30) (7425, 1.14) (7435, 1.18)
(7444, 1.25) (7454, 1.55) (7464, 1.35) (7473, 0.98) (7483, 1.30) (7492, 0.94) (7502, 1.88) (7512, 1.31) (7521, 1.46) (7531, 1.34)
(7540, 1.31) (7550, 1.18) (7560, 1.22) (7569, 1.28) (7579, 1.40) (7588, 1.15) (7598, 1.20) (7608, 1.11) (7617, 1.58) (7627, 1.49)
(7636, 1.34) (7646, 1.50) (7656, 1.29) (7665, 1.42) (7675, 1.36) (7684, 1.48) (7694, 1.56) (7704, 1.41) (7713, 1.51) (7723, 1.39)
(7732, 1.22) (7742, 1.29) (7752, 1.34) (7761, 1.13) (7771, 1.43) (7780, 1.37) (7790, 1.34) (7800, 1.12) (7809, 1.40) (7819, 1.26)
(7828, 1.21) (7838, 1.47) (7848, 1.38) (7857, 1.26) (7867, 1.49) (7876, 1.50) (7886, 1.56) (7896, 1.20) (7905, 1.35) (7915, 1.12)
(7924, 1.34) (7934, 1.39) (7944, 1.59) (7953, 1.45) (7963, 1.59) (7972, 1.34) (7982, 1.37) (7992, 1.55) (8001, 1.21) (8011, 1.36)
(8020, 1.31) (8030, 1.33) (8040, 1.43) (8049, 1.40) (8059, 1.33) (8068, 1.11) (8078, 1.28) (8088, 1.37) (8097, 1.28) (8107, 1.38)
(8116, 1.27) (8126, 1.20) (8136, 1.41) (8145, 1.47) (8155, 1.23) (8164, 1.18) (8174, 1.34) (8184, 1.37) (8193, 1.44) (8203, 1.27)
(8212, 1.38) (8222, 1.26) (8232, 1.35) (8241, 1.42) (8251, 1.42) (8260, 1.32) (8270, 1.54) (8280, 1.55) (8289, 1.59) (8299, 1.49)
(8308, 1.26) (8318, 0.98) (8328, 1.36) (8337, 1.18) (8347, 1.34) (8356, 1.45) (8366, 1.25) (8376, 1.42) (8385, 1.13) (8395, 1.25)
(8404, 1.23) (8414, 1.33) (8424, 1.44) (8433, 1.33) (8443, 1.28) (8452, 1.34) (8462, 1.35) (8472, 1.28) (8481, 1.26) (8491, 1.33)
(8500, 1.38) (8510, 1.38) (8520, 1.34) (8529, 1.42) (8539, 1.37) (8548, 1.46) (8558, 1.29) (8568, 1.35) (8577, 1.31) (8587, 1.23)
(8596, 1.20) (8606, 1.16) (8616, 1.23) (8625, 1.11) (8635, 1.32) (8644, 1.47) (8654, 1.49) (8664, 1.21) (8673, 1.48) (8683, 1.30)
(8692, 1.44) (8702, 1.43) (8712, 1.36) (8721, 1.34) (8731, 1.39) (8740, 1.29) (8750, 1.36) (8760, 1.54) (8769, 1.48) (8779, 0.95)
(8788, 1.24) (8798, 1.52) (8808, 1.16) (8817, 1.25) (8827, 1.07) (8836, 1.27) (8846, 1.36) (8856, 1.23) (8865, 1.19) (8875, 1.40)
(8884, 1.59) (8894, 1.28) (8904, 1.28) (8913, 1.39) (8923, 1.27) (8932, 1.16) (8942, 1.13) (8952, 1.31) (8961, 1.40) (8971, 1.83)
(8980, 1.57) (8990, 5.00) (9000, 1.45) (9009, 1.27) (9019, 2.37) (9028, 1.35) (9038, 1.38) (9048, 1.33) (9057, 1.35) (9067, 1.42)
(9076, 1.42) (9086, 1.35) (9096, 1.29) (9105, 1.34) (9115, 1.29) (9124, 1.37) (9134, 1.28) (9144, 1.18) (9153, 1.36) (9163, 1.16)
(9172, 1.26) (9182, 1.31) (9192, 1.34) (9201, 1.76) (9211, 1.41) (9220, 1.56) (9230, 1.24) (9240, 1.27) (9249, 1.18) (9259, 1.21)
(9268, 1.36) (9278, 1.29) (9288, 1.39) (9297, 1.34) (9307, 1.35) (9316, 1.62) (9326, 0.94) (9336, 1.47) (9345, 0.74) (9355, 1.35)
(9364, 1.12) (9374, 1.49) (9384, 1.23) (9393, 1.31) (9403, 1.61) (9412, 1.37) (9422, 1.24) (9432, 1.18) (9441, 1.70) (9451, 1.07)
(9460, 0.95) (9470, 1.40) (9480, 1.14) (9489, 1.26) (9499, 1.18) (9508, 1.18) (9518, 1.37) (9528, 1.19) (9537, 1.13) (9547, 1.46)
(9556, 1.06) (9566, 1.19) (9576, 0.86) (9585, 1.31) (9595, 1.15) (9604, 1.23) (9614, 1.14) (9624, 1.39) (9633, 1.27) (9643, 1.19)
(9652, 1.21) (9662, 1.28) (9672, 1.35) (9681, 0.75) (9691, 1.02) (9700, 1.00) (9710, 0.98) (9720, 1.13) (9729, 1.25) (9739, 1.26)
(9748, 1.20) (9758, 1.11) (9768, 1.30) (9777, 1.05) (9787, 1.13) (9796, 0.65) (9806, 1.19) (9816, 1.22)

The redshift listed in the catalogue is 0.37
